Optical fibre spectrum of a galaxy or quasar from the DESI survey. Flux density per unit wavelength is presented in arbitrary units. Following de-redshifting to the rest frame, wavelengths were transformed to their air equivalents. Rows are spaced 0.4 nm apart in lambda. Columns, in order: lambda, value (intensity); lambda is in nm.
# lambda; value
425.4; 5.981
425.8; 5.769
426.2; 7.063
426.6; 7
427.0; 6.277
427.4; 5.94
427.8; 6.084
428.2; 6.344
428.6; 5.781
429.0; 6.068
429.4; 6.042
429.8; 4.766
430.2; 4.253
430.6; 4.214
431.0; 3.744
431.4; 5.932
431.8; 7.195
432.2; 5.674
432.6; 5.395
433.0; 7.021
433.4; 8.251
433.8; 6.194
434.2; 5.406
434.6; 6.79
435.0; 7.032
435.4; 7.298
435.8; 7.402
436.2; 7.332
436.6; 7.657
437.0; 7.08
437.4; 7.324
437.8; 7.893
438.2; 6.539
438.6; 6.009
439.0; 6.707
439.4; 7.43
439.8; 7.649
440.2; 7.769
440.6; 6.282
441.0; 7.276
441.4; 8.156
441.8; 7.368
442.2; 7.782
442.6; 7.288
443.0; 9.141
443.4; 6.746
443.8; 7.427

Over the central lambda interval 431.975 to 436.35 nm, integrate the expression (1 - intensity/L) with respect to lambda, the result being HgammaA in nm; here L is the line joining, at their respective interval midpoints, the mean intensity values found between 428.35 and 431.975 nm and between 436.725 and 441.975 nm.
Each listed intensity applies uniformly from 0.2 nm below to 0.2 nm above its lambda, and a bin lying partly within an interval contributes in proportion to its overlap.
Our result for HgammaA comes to -0.394 nm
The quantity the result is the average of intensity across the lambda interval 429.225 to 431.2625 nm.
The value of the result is 4.63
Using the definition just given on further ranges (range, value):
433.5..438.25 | 7.04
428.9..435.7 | 5.98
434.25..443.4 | 7.28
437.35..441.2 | 7.08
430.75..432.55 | 5.58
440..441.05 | 7.09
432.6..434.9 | 6.63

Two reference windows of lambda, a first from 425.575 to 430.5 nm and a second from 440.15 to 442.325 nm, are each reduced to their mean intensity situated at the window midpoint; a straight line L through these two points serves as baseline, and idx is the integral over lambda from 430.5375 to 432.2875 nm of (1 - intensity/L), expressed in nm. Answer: 0.245 nm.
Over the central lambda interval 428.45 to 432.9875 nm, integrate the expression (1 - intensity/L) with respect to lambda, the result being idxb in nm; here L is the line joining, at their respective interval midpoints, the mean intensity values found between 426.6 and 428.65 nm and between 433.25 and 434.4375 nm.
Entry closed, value 0.67 nm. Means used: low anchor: 6.2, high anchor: 6.55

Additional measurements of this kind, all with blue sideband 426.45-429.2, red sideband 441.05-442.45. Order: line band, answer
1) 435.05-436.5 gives -0.057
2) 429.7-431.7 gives 0.556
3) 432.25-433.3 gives 0.064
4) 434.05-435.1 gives 0.081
